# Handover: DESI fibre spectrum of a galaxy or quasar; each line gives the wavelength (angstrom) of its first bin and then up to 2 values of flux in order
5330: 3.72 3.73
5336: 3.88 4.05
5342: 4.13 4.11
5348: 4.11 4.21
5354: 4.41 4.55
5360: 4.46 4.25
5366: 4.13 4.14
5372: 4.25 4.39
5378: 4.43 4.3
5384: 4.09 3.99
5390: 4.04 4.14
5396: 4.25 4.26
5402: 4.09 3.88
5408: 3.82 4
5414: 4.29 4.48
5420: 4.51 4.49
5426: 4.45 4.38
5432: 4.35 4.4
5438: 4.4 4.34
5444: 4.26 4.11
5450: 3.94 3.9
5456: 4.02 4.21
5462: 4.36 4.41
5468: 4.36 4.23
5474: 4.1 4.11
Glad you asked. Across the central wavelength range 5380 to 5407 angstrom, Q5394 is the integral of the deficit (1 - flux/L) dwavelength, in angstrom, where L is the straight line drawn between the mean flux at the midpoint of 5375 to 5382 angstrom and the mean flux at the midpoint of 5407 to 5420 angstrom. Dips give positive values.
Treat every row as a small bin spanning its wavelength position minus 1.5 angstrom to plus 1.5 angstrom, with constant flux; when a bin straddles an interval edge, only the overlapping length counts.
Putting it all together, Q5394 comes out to 1.2 angstrom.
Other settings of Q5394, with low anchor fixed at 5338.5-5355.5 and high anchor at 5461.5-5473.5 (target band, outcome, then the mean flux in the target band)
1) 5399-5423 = 0.41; 4.18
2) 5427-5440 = -0.32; 4.38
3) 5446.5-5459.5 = 0.86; 4.02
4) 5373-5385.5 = -0.25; 4.3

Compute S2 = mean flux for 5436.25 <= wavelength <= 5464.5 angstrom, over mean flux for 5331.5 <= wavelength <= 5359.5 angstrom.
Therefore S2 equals 1.01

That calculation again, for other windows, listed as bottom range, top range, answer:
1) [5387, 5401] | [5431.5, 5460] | 1.01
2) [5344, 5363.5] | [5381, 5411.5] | 0.94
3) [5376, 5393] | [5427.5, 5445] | 1.04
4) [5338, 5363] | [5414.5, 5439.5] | 1.04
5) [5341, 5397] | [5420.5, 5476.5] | 1.01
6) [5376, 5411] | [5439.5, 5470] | 1.02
